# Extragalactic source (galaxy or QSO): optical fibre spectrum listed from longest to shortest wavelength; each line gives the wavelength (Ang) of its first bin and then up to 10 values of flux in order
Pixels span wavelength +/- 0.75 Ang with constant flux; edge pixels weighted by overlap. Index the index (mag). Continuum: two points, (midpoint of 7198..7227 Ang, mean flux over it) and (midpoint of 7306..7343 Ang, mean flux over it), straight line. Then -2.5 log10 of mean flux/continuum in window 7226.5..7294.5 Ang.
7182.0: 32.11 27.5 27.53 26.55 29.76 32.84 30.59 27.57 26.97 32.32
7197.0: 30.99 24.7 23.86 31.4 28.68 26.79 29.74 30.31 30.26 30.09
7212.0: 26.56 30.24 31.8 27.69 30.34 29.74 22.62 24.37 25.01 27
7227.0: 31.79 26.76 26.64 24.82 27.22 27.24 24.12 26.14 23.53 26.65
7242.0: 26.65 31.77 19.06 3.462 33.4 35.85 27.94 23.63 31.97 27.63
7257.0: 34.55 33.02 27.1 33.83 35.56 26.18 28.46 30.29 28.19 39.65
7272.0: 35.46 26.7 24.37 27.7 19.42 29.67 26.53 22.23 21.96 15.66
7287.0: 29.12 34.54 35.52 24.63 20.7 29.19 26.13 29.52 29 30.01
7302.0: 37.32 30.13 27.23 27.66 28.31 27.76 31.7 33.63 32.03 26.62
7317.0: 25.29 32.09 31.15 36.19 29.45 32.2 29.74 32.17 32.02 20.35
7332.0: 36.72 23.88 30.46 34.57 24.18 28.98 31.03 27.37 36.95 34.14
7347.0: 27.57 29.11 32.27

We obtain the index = 0.05 mag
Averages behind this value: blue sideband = 28.1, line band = 27.5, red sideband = 29.9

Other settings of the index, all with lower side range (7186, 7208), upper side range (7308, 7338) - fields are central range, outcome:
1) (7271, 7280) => 0.08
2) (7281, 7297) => 0.15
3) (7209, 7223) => 0.03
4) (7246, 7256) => 0.10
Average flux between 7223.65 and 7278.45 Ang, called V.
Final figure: 27.9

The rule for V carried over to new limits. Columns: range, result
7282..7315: 28.4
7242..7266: 28.3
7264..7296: 27.4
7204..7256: 27.1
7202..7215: 29.3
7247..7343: 29.2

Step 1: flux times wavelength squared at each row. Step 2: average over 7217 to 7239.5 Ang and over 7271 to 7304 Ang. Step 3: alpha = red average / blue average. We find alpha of 1.1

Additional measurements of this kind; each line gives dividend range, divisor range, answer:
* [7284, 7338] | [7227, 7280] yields 1.07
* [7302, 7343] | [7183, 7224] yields 1.08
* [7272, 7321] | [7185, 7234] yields 1.02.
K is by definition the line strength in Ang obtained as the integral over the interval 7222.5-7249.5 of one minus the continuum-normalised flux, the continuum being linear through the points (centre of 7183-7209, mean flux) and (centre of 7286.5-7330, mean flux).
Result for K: 3.3 Ang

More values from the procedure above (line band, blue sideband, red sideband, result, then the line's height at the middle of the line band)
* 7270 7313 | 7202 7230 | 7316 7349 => 1.94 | 29.6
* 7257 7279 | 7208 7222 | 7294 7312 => -0.48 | 29.2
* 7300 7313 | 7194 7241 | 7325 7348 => -0.41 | 29.4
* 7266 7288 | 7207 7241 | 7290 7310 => 0.89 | 28.2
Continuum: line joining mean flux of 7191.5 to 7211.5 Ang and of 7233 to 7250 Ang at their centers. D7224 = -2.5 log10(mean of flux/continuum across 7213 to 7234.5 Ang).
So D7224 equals -0.03 mag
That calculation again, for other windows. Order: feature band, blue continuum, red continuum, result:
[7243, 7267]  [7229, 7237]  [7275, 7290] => -0.098 mag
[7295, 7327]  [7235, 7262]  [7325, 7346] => -0.030 mag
